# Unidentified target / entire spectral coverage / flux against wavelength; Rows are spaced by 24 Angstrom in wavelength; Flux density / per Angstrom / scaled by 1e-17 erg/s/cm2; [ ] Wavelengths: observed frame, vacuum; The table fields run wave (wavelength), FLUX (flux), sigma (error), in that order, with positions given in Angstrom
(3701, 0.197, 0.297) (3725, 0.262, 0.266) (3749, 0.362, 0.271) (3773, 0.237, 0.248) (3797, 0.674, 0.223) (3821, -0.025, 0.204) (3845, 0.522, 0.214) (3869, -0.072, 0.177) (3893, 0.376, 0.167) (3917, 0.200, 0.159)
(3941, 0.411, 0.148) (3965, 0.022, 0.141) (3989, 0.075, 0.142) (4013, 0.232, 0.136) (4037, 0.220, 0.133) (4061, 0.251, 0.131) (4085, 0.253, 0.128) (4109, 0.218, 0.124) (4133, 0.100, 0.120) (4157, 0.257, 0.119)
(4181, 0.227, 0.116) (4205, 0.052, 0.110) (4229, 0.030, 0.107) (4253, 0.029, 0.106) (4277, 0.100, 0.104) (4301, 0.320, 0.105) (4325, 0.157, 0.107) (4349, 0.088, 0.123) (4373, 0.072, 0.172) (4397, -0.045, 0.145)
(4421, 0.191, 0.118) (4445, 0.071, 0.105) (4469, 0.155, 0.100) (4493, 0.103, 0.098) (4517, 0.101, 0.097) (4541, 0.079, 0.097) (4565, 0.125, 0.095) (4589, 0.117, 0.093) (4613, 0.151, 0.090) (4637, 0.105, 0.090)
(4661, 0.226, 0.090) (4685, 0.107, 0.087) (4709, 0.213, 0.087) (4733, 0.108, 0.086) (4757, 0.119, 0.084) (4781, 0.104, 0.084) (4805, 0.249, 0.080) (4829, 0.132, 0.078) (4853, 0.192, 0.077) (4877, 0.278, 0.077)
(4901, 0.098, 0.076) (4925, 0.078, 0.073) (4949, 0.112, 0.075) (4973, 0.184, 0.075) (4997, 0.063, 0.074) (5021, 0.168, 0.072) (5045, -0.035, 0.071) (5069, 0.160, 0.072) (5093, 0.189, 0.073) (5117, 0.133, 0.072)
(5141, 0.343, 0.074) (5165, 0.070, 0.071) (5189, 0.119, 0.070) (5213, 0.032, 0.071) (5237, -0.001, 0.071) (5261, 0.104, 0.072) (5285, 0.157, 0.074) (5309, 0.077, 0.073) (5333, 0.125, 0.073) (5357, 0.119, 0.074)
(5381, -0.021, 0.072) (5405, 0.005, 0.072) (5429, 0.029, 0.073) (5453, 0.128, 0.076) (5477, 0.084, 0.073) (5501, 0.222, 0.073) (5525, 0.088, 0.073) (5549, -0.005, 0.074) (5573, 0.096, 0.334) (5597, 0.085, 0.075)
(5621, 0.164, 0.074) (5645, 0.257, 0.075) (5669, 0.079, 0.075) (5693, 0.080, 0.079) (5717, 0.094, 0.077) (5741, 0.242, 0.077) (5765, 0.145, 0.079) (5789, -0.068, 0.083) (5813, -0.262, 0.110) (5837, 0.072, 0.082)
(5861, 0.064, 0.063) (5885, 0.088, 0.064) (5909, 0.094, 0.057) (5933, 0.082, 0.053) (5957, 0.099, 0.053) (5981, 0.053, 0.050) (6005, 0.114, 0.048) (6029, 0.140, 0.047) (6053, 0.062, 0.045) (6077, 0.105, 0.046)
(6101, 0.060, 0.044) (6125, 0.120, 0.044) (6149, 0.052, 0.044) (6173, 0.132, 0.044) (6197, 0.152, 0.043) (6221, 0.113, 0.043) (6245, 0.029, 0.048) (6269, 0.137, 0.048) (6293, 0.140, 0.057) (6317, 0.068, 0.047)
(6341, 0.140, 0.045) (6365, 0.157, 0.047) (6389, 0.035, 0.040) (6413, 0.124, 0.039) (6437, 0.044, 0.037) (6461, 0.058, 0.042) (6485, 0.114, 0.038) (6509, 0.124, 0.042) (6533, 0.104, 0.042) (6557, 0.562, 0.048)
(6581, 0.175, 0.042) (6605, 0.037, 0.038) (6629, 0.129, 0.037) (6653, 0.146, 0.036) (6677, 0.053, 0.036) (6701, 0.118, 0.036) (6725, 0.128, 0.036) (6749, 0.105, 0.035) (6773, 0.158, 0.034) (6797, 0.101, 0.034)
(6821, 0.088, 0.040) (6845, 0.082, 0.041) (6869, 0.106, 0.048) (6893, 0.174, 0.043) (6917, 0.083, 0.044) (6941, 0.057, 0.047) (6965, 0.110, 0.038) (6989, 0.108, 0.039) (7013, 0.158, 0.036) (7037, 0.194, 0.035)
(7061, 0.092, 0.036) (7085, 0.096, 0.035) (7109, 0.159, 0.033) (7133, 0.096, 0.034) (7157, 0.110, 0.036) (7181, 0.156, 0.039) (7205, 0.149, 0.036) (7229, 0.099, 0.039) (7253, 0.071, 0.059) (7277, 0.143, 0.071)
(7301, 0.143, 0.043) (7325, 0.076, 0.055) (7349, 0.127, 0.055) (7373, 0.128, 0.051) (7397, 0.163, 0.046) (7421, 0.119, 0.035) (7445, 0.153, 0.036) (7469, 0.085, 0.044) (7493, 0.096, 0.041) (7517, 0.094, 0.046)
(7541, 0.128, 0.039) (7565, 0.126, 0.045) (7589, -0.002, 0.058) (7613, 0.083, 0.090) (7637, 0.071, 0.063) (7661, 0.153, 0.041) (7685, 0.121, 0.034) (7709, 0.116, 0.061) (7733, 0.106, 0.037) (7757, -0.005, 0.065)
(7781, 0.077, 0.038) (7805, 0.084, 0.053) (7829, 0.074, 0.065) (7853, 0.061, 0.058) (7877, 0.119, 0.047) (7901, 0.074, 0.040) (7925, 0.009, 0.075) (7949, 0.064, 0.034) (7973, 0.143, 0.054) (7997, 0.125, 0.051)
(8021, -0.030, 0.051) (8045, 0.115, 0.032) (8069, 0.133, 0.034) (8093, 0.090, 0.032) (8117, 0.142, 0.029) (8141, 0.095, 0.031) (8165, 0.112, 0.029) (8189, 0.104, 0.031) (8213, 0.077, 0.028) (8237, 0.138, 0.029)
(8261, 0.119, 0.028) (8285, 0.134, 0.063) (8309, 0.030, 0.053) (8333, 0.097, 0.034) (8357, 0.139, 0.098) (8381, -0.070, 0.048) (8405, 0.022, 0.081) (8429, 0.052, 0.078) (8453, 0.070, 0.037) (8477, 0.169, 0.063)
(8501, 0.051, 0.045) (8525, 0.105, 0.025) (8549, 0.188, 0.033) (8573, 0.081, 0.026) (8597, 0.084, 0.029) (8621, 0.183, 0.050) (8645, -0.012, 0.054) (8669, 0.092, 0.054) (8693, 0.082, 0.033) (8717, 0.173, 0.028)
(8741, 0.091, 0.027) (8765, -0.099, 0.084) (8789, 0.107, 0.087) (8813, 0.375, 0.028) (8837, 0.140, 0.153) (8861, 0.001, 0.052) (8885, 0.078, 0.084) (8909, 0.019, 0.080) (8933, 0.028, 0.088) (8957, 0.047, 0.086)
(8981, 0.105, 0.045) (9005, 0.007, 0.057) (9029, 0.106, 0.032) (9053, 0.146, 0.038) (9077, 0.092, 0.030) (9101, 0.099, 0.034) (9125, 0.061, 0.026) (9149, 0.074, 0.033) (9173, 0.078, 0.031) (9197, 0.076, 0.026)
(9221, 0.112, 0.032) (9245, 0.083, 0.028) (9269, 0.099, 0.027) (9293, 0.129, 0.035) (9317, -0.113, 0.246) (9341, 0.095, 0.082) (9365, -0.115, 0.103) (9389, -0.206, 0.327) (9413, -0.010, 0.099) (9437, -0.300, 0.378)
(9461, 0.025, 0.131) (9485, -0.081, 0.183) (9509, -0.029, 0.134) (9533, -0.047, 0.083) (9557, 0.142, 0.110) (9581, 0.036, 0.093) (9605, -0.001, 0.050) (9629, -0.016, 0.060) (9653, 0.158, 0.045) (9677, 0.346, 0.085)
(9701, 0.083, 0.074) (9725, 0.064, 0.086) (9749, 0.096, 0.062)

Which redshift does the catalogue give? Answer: 0.758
